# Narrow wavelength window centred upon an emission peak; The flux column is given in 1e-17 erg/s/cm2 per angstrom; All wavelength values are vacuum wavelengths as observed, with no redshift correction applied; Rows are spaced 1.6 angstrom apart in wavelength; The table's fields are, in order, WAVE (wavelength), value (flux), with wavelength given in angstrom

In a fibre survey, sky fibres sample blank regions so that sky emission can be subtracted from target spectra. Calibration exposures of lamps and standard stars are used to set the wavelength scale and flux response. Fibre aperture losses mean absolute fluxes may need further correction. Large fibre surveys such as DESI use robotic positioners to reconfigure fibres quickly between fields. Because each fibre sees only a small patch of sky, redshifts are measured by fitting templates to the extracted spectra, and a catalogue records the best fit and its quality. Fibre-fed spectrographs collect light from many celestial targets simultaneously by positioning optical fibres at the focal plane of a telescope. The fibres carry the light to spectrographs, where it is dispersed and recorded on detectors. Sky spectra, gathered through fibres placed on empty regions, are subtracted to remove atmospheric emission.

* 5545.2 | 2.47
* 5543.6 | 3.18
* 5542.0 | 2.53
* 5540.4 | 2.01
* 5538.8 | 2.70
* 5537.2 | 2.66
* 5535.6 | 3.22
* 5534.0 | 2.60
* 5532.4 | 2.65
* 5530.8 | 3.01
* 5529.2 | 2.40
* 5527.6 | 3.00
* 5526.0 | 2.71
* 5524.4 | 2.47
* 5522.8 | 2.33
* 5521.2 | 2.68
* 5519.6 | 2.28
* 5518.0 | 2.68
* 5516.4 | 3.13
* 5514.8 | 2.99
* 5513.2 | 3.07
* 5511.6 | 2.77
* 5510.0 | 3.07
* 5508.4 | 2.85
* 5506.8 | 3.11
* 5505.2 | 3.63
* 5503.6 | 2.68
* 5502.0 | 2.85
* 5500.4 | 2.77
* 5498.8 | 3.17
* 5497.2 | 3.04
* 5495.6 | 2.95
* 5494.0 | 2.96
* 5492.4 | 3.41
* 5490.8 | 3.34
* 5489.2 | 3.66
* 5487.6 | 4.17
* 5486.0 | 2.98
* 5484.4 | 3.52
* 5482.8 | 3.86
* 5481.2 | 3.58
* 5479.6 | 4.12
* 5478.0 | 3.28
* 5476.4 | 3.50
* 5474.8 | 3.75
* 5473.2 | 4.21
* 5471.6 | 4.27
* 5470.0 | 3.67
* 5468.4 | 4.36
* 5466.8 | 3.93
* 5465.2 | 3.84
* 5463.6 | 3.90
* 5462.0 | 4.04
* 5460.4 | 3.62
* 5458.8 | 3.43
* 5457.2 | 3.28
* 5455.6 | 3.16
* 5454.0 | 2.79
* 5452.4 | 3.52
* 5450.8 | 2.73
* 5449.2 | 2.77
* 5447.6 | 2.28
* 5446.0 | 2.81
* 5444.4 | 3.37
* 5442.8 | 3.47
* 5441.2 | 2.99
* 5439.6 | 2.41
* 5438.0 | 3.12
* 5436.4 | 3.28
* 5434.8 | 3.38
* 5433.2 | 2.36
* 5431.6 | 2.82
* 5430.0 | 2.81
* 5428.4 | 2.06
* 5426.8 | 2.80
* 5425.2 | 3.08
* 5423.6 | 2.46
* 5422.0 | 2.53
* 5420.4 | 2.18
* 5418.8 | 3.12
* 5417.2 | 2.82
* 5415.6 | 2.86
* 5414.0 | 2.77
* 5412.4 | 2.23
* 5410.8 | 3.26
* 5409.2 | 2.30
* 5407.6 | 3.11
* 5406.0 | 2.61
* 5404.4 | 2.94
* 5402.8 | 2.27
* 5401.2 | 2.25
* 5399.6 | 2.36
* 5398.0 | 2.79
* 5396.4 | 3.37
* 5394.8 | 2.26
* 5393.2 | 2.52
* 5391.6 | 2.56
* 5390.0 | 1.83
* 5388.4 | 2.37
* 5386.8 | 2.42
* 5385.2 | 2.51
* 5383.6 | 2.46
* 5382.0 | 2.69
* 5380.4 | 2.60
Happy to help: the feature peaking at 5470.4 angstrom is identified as Mg II 2798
